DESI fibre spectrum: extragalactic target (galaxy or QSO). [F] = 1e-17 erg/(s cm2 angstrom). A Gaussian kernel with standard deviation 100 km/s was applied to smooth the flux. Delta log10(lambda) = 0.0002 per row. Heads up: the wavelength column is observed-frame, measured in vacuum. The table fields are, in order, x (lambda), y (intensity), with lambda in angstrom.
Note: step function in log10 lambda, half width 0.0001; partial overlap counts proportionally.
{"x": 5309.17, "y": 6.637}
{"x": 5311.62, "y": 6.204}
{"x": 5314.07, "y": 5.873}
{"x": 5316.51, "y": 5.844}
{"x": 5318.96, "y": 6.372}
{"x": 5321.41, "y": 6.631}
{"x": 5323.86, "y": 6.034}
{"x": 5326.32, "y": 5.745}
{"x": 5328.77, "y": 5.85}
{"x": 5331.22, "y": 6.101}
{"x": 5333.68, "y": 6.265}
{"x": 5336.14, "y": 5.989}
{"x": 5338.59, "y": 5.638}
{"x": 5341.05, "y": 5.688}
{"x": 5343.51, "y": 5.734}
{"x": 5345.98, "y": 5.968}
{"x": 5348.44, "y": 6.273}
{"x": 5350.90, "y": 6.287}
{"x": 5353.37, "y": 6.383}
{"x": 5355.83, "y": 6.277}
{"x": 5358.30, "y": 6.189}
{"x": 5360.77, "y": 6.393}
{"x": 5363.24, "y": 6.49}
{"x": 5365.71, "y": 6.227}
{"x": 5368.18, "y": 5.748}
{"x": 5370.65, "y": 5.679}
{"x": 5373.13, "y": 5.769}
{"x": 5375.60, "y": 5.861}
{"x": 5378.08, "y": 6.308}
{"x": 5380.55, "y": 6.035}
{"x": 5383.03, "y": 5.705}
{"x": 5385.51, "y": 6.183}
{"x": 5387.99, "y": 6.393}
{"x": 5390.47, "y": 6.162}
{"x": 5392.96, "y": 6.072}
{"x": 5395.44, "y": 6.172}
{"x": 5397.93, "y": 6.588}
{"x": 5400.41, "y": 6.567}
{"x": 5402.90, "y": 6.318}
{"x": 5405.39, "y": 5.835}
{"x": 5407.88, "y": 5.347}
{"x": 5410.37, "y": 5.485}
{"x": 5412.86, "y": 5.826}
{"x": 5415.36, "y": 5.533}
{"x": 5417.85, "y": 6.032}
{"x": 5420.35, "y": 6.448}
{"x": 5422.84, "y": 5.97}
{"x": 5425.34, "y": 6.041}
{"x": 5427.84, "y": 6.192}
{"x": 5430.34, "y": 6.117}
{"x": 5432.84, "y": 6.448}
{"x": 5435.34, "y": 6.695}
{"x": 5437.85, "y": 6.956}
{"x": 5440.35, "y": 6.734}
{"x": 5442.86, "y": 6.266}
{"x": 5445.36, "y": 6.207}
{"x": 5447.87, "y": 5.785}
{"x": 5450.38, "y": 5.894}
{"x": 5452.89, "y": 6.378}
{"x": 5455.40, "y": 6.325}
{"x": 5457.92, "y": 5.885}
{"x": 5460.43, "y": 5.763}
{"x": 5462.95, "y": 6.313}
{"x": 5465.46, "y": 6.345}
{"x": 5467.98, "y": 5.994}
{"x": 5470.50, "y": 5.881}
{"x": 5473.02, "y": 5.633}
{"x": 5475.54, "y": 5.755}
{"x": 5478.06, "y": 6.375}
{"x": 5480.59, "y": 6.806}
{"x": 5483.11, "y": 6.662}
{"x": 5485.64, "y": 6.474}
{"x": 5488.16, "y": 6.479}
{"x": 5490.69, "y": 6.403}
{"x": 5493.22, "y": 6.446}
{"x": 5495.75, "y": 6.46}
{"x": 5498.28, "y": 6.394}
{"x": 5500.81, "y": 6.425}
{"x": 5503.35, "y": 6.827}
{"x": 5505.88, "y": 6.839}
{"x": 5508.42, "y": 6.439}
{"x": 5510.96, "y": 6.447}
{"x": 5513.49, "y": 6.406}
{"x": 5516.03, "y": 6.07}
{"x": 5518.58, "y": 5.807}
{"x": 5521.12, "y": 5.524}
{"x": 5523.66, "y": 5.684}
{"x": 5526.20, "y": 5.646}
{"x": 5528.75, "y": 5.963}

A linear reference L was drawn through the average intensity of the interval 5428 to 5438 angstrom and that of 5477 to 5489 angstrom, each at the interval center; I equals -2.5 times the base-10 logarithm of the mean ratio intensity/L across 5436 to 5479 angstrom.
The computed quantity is 0.062 mag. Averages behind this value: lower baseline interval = 6.47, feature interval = 6.15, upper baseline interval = 6.57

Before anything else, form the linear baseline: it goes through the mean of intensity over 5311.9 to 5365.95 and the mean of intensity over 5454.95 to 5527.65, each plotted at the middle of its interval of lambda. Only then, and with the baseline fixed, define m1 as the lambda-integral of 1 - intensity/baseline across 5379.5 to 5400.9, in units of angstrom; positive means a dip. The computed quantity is -0.2 angstrom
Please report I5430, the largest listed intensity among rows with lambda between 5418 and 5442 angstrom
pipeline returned 6.956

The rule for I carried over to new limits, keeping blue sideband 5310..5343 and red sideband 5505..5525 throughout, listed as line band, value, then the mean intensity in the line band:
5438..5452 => -0.03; 6.25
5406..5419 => 0.08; 5.65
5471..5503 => -0.04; 6.36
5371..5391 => 0.00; 6.03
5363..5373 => 0.02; 5.96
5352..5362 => -0.05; 6.31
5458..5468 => 0.00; 6.09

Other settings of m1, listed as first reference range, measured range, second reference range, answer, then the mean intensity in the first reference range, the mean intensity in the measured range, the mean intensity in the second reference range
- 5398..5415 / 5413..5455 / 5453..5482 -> -1.5 angstrom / 5.92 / 6.22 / 6.11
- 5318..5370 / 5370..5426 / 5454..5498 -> 1.3 angstrom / 6.1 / 6.02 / 6.24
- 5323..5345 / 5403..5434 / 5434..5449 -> 1.8 angstrom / 5.89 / 5.95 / 6.45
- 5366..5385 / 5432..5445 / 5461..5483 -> -1.1 angstrom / 5.9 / 6.6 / 6.15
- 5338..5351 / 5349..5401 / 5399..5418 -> -2.4 angstrom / 5.91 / 6.16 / 5.87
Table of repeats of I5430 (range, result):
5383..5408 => 6.588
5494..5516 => 6.839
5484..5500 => 6.479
